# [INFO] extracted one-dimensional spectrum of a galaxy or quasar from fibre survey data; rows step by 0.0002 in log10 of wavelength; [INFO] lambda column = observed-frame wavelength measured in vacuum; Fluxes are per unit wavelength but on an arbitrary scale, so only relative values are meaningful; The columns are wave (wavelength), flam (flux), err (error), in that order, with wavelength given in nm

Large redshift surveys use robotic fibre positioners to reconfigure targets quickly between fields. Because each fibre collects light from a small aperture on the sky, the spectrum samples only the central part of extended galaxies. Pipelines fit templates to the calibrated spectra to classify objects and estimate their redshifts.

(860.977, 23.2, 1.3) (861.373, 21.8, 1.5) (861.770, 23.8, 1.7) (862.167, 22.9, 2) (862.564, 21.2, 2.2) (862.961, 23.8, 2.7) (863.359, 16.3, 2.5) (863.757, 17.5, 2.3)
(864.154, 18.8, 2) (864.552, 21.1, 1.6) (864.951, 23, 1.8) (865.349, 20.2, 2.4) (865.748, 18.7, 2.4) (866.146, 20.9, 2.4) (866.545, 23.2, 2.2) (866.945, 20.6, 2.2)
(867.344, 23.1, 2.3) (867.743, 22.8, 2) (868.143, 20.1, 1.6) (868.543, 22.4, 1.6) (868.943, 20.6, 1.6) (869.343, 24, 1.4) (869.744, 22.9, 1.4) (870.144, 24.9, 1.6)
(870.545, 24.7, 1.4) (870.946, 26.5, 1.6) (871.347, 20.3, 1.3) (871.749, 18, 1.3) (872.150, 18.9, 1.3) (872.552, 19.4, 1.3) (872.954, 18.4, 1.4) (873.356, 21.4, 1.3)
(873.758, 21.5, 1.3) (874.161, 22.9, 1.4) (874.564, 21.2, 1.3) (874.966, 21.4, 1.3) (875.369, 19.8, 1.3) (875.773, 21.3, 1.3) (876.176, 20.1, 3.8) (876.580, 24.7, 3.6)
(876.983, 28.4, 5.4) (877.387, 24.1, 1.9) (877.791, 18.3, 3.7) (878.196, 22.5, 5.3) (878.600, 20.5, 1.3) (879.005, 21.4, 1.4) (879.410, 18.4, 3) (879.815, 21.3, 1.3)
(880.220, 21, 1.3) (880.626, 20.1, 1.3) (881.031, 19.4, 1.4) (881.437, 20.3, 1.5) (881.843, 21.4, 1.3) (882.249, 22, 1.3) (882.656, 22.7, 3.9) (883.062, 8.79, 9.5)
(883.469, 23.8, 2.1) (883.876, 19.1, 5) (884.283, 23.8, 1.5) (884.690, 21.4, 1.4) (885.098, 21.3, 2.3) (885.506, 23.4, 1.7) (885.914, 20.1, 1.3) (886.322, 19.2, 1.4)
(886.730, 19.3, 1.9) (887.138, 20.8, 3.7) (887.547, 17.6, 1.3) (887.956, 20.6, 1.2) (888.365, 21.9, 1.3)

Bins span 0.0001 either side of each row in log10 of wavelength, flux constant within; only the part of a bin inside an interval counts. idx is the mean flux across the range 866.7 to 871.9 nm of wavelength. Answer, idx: 22.4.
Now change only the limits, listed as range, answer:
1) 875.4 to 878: 22.6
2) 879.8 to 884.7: 20.3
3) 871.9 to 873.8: 19.7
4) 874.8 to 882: 21.4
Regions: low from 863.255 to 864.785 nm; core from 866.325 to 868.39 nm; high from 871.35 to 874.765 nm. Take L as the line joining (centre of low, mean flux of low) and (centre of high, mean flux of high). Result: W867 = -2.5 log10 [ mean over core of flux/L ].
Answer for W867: -0.14 mag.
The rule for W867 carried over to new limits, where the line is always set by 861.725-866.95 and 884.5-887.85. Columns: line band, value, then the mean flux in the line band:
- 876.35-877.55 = -0.24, 25.7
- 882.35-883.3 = 0.22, 16.7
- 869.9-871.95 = -0.11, 22.9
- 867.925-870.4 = -0.09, 22.5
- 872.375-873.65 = 0.04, 19.9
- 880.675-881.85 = 0.02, 20.2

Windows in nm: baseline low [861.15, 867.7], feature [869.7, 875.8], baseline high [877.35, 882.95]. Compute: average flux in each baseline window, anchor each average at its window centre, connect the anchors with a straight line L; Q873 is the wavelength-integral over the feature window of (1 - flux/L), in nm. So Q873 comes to -0.163 nm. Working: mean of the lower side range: 21.1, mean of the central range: 21.4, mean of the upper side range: 20.7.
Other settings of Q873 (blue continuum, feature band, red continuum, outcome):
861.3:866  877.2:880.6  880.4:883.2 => -0.204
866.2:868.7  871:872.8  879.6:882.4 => 0.153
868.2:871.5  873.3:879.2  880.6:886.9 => -0.022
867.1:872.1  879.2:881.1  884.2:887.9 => 0.106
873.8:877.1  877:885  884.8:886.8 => 0.277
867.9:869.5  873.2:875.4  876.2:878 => 0.136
